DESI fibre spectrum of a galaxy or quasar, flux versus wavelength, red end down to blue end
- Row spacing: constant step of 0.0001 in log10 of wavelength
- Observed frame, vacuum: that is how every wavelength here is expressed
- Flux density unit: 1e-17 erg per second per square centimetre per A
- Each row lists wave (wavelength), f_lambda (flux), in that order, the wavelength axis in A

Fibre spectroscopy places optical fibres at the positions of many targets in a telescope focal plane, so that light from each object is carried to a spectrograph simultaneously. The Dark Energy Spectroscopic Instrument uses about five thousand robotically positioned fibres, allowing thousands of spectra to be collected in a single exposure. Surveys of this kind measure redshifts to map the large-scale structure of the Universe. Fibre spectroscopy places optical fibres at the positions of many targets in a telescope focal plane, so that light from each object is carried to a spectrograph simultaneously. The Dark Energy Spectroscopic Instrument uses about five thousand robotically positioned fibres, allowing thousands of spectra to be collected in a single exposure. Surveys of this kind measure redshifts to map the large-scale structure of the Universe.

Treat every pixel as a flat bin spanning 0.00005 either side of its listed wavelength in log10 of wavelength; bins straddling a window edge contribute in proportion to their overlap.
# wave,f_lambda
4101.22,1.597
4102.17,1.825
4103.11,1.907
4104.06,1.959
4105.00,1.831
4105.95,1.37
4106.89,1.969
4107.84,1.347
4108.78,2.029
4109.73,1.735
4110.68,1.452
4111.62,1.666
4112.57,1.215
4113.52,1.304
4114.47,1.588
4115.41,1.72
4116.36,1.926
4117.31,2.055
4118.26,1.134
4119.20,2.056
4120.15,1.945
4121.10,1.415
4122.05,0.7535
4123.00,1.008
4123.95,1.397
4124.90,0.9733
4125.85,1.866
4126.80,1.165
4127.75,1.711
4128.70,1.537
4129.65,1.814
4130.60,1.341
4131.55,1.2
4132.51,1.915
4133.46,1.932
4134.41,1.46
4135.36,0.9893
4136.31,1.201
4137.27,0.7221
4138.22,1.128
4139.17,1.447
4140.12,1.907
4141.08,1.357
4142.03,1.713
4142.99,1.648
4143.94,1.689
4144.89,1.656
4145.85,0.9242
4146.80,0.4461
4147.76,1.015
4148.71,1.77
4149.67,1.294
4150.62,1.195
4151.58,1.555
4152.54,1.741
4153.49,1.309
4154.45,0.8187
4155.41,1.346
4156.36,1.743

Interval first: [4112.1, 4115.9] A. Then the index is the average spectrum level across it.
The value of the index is 1.46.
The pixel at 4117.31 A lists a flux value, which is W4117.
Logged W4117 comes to 2.055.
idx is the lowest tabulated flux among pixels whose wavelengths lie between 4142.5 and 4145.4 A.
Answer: 1.648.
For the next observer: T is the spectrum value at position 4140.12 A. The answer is 1.907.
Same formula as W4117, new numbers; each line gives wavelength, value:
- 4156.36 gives 1.743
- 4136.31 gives 1.201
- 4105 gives 1.831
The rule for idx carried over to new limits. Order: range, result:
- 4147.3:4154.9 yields 0.8187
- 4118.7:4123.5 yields 0.7535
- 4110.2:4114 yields 1.215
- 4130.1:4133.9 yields 1.2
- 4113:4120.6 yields 1.134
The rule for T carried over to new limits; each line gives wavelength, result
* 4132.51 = 1.915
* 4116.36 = 1.926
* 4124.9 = 0.9733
